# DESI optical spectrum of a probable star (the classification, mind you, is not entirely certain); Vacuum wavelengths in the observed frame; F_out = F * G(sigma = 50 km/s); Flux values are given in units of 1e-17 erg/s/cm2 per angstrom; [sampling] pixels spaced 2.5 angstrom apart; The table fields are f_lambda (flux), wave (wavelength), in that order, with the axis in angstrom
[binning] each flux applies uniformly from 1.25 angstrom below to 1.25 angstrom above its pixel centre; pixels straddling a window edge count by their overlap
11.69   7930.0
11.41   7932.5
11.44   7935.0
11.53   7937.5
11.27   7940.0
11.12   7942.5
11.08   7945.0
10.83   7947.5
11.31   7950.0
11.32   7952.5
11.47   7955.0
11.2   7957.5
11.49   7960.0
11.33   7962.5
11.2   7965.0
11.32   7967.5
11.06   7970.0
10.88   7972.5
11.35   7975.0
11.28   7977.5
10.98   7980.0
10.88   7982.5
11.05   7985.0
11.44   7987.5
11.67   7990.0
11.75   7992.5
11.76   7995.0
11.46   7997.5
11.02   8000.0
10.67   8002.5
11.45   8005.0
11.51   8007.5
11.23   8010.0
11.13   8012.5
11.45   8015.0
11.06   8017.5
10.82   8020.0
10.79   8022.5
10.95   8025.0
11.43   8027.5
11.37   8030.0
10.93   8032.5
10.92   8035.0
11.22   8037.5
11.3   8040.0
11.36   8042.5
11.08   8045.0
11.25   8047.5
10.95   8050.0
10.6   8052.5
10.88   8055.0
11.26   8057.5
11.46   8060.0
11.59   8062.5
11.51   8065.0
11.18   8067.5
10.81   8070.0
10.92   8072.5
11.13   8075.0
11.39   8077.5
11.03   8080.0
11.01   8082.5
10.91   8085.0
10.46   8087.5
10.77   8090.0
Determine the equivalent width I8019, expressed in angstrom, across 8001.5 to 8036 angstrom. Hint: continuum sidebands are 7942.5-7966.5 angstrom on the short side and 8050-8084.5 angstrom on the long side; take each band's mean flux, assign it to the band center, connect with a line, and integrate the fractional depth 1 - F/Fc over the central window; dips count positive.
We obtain 0.15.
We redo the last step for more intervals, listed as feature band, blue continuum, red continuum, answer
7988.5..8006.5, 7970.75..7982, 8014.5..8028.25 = -0.52 angstrom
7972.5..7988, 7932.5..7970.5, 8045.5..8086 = 0.15 angstrom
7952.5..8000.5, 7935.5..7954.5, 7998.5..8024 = -0.54 angstrom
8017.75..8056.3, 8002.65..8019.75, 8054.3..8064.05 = 0.78 angstrom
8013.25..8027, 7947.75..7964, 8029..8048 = 0.20 angstrom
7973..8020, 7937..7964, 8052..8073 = -0.20 angstrom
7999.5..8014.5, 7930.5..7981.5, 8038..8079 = 0.02 angstrom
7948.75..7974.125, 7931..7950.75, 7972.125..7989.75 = -0.12 angstrom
